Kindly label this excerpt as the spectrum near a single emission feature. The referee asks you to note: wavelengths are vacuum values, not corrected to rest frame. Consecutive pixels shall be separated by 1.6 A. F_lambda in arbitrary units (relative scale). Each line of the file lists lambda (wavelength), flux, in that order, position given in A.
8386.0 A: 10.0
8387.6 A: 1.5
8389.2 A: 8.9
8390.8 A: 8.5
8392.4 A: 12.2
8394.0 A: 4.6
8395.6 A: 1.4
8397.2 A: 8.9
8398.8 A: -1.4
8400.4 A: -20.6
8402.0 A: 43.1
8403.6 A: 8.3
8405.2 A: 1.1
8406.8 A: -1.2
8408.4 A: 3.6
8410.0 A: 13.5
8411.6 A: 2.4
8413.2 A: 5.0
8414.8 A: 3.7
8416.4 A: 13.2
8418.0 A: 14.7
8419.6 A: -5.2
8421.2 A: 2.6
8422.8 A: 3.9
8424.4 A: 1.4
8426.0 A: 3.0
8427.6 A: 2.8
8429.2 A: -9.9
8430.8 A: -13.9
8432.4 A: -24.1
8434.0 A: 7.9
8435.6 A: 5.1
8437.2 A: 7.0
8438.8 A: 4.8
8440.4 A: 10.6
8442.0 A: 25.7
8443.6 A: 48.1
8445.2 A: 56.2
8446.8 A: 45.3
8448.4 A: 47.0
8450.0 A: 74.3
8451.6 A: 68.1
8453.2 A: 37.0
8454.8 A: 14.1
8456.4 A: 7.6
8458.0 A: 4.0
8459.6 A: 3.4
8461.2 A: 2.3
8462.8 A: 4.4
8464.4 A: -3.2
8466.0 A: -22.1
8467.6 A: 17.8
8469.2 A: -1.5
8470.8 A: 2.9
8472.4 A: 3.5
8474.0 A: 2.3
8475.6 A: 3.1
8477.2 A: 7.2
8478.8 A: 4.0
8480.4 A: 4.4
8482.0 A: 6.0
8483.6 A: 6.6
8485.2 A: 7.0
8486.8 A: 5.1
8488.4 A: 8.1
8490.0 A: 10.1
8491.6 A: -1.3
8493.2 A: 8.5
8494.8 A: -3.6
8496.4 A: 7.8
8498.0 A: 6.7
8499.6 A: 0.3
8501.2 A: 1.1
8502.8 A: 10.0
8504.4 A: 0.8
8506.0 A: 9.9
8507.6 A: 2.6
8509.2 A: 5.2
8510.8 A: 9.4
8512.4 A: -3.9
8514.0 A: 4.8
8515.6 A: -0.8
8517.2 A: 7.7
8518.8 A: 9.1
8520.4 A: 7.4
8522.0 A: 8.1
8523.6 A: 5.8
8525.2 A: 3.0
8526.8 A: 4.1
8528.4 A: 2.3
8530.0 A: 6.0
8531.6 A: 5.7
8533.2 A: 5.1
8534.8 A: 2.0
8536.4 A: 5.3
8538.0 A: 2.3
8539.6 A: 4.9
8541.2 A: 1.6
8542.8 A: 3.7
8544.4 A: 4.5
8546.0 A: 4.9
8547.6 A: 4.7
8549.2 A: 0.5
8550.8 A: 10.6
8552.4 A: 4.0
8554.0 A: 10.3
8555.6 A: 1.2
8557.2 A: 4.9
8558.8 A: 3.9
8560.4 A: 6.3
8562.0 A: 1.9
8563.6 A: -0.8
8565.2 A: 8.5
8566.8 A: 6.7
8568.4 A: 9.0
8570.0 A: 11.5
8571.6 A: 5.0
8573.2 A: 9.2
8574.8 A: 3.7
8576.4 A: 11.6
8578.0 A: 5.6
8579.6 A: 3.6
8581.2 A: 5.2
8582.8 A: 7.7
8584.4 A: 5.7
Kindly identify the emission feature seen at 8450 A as [O II] 3727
